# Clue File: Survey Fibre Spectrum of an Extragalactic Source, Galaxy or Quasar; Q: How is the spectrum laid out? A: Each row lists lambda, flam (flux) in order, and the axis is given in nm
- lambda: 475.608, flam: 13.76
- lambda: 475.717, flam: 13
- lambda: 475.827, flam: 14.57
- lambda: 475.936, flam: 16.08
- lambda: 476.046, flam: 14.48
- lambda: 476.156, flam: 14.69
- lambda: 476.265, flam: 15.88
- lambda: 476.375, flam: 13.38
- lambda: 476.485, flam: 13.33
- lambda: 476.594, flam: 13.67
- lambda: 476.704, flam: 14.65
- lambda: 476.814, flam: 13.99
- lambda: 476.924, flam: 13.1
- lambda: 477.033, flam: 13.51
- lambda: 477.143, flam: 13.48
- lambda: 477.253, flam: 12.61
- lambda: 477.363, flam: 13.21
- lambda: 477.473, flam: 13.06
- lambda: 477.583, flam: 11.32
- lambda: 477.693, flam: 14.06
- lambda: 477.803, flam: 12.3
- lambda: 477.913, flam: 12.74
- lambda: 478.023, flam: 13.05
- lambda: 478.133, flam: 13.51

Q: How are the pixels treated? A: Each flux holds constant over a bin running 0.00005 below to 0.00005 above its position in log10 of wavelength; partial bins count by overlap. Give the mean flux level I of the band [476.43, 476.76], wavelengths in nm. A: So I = 13.9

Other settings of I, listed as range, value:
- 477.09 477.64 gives 12.7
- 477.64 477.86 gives 13.2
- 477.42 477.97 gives 12.7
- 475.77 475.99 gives 15.3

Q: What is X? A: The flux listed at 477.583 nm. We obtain 11.32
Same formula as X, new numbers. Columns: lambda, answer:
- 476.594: 13.67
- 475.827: 14.57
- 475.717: 13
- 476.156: 14.69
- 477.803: 12.3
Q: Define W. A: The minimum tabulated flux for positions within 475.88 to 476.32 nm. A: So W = 14.48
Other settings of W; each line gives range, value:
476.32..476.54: 13.33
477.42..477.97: 11.32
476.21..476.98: 13.1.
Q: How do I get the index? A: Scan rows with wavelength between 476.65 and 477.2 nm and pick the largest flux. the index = 14.65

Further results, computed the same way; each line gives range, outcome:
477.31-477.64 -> 13.21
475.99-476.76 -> 15.88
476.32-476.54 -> 13.38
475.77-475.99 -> 16.08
